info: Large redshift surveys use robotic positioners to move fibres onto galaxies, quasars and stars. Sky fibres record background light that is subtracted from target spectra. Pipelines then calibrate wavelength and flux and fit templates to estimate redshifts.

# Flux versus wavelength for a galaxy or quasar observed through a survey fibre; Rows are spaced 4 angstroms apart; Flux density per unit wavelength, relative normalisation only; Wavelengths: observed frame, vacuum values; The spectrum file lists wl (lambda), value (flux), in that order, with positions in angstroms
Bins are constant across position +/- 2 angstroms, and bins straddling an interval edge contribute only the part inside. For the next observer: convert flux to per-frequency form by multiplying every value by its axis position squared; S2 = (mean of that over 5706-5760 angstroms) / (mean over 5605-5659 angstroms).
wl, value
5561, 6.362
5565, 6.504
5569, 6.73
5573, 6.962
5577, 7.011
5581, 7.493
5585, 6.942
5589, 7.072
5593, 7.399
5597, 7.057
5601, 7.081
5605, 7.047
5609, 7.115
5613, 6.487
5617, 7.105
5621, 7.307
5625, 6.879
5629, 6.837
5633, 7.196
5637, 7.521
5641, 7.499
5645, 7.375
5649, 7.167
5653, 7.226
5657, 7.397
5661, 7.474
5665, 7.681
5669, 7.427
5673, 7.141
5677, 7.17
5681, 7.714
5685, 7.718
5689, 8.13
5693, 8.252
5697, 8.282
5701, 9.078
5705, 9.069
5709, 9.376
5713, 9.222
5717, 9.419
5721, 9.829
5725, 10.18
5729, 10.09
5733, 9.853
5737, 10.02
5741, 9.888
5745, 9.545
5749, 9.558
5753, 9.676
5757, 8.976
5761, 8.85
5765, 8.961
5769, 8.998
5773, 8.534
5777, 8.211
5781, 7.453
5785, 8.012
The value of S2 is 1.39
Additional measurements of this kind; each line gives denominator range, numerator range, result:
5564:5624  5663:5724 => 1.24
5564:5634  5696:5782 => 1.39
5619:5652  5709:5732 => 1.39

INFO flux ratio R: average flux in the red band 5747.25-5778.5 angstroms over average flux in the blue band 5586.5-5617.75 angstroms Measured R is 1.28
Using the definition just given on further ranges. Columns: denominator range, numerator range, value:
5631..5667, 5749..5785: 1.18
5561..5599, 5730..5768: 1.36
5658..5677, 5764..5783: 1.14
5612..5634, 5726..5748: 1.42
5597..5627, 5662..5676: 1.06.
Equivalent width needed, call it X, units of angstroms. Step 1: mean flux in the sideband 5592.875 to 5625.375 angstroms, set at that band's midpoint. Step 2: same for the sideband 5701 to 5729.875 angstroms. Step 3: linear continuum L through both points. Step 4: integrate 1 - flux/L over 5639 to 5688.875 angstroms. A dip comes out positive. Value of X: 5.28 angstroms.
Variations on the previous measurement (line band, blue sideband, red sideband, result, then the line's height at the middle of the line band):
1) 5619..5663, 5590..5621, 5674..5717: 1.93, 7.6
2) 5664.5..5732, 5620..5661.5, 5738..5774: -2.73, 8.26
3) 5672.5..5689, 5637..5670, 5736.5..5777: 0.72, 7.89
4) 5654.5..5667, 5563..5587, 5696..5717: 1.24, 8.34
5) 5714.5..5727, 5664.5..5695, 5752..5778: -2.34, 8.24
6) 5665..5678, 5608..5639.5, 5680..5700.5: 0.82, 7.82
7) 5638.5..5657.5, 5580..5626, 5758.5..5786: 0.28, 7.44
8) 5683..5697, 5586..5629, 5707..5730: 1.45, 8.99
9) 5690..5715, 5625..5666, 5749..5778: -2.29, 8.1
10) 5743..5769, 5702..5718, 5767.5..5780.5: -1.73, 8.66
